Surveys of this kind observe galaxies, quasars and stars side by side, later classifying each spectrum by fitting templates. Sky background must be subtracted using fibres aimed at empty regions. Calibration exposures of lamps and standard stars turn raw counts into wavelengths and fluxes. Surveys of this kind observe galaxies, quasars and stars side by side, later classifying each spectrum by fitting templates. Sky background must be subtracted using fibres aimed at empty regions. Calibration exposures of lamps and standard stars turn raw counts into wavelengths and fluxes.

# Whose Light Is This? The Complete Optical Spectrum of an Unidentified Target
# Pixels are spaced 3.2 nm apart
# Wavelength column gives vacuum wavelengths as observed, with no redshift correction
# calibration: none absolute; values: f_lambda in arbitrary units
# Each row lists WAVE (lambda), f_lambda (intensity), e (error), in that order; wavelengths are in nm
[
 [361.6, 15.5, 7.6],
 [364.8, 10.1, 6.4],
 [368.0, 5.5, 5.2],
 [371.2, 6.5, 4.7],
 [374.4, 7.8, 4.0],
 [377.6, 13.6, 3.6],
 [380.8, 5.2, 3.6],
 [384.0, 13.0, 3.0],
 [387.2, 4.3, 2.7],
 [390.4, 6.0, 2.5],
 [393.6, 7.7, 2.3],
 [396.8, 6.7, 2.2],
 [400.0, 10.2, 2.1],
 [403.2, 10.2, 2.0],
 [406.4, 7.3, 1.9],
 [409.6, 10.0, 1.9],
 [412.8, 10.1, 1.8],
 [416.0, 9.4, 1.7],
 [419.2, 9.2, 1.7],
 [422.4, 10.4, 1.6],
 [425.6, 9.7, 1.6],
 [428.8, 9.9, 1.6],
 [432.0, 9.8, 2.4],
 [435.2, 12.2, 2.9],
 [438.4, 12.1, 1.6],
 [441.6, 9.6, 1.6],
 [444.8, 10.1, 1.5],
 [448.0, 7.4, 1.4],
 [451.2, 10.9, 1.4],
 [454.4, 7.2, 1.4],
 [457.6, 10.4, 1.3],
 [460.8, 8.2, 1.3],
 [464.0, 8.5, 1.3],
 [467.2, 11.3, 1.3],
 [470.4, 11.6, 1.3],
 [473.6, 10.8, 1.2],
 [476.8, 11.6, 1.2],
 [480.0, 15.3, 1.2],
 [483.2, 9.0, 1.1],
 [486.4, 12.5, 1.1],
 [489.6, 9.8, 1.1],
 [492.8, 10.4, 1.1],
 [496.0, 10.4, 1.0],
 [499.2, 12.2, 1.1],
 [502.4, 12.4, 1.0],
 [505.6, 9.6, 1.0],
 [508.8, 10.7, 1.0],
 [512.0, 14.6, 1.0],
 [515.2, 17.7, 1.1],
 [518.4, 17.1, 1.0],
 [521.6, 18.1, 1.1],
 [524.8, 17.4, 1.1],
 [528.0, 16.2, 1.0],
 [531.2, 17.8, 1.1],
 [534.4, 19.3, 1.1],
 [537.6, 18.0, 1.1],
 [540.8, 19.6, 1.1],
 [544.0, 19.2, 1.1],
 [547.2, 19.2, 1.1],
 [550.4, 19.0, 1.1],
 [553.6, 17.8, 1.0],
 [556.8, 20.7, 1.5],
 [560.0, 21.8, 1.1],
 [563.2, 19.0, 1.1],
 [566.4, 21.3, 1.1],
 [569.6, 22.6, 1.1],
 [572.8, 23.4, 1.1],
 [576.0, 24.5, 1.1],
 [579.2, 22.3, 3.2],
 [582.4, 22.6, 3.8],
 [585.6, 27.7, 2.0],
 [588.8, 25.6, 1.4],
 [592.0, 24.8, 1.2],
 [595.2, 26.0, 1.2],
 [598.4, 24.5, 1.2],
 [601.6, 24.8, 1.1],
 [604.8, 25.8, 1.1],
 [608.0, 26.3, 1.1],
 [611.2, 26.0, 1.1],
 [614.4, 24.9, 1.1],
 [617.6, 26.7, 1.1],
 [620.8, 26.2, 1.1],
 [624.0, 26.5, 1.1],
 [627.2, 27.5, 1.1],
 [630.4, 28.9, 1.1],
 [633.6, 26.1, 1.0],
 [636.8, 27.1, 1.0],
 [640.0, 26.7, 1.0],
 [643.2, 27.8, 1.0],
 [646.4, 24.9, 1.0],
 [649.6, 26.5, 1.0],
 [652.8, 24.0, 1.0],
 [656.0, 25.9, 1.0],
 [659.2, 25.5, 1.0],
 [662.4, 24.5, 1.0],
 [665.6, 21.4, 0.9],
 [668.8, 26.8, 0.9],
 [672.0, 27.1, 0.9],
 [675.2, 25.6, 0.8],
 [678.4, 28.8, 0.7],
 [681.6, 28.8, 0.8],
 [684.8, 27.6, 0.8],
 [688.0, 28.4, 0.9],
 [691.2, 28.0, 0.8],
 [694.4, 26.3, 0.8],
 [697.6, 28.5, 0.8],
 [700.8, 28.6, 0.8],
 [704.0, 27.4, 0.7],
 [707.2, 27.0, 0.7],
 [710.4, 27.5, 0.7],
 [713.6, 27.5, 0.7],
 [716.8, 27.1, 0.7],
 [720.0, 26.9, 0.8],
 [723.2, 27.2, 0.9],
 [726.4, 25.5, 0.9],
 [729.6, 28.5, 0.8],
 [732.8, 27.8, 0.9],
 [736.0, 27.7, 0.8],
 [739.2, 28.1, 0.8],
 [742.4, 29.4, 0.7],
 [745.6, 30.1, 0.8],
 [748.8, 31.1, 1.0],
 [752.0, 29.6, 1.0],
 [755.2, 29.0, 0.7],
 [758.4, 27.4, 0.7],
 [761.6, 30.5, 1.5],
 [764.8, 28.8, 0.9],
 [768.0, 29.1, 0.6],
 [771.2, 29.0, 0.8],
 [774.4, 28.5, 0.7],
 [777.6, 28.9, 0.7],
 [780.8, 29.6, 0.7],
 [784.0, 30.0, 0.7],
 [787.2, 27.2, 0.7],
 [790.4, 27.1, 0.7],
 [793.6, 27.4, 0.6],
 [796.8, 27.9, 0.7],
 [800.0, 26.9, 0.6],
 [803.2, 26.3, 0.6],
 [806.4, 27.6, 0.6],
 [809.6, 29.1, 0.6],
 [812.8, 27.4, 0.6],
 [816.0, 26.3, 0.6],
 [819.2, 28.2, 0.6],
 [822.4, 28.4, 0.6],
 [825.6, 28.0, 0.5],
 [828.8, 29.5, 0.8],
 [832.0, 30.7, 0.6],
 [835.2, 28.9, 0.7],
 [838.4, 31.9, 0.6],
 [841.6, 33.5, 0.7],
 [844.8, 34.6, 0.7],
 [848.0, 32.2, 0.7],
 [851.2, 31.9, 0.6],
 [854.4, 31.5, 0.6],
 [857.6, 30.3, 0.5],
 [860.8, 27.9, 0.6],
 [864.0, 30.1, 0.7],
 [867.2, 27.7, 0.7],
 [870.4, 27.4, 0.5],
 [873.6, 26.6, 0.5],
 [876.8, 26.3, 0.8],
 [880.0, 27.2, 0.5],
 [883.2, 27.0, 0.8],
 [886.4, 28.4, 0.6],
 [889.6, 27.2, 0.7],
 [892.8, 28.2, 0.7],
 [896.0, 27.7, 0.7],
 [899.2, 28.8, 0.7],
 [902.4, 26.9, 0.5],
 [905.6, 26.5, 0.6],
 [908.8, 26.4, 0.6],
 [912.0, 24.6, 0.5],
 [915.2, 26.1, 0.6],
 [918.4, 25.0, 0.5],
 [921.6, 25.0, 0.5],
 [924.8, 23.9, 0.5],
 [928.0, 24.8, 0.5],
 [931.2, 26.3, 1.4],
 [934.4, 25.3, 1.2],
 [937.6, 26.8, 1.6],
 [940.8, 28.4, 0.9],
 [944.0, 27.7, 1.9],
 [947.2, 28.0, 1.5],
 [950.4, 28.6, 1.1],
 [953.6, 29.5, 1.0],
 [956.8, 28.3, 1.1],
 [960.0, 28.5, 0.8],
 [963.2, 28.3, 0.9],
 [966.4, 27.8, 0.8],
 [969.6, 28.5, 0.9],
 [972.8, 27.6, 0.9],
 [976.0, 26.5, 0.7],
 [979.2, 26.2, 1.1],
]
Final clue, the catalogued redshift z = 0.284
